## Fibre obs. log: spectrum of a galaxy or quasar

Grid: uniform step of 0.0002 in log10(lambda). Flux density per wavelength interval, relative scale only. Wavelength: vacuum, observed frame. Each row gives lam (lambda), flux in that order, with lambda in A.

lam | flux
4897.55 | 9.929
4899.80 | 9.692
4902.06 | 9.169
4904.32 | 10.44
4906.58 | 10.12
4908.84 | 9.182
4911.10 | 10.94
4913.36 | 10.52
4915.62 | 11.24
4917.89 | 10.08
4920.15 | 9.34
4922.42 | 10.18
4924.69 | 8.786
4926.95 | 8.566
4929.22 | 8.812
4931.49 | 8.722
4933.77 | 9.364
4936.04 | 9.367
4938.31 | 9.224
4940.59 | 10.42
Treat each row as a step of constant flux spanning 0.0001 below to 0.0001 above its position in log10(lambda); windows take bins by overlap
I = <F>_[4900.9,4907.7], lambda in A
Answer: 9.9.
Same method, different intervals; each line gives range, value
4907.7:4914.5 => 10.2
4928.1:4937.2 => 9.07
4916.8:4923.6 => 9.86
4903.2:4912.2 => 10.2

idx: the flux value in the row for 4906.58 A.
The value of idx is 10.12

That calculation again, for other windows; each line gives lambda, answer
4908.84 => 9.182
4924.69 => 8.786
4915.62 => 11.24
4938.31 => 9.224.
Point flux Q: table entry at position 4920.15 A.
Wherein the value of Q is 9.34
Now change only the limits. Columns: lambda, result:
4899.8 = 9.692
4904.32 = 10.44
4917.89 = 10.08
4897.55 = 9.929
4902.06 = 9.169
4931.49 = 8.722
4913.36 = 10.52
